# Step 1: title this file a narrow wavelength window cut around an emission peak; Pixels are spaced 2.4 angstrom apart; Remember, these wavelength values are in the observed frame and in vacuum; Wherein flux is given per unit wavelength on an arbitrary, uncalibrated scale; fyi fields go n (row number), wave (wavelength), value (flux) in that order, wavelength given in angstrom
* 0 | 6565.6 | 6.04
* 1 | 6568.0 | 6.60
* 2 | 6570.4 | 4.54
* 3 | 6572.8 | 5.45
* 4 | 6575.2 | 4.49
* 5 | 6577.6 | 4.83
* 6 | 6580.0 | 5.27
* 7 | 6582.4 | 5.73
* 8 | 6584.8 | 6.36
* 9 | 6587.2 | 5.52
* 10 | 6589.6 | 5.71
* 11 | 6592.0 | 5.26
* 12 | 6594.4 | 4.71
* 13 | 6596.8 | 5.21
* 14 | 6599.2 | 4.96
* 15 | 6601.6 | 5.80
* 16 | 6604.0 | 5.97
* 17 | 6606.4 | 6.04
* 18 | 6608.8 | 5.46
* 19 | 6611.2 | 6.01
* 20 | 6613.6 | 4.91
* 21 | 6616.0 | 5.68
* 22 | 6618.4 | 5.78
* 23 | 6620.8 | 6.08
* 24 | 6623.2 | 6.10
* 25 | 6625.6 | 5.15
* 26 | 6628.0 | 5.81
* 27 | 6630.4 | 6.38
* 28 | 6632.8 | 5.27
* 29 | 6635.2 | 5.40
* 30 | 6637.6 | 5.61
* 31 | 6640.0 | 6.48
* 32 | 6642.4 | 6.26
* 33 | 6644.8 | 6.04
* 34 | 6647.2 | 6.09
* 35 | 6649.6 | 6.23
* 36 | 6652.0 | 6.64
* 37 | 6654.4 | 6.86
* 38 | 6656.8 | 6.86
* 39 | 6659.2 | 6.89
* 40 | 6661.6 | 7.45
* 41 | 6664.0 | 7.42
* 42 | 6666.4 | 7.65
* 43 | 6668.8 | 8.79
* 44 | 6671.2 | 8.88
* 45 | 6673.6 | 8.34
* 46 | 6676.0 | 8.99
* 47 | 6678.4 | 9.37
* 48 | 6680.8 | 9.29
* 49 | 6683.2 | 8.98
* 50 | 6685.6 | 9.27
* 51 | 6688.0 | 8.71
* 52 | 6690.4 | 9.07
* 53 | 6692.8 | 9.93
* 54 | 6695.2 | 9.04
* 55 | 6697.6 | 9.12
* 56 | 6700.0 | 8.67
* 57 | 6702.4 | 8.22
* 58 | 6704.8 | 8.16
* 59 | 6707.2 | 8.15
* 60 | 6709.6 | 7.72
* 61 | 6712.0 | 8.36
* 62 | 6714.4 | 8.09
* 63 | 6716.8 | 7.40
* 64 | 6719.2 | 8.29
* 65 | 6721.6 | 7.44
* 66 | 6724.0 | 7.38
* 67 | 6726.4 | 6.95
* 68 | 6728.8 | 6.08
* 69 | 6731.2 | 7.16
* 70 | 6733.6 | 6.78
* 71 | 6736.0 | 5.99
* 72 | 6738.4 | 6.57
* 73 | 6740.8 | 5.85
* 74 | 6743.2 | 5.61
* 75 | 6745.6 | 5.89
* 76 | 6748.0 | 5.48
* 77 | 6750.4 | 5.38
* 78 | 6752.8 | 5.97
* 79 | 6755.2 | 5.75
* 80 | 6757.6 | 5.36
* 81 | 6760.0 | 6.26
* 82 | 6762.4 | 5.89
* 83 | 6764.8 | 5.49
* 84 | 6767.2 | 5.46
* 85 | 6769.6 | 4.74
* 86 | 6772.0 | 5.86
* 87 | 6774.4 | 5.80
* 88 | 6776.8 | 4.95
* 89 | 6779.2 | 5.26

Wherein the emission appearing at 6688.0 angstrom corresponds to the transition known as Mg II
